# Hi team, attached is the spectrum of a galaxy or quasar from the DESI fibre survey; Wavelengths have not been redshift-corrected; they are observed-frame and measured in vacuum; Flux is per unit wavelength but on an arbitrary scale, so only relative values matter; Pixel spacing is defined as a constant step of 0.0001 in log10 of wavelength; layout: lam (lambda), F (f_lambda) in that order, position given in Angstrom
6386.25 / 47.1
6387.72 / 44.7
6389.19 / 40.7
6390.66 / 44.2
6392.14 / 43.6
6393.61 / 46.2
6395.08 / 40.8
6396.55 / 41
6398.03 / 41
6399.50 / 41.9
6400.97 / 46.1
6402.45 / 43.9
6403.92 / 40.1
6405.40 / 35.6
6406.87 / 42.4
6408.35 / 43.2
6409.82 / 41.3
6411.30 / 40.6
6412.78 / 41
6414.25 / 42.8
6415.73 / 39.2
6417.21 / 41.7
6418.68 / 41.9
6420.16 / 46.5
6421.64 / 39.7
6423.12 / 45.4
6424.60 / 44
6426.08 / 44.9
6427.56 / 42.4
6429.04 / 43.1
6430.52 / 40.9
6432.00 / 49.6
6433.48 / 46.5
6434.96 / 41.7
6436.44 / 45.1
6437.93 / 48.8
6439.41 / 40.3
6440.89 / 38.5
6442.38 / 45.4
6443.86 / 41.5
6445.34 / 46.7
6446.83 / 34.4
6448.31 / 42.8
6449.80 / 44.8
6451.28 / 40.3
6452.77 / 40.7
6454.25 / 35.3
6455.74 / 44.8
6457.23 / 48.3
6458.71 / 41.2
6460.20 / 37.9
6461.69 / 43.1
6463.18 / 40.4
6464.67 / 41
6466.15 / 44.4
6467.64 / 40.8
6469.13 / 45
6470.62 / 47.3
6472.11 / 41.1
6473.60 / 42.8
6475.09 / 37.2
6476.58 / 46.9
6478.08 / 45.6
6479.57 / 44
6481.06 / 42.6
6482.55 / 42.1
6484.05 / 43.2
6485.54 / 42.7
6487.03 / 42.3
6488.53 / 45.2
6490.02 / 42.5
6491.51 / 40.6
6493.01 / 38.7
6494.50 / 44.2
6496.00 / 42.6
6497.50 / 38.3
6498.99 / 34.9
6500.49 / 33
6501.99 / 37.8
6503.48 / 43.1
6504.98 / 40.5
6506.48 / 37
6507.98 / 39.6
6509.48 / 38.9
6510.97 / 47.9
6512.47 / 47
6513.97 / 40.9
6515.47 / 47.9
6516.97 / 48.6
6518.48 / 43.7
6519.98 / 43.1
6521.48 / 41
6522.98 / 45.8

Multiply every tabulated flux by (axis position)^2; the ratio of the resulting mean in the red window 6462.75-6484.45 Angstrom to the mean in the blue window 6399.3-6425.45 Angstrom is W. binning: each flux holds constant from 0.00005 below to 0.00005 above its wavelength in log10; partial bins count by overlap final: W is 1.04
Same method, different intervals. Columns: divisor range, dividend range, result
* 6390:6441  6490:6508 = 0.94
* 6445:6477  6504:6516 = 1.02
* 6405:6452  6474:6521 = 1.01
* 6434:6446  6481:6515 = 0.96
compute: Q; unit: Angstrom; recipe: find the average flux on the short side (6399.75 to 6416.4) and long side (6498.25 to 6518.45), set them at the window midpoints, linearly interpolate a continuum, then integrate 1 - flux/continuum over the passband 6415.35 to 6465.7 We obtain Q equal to -1.44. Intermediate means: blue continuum 41.5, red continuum 41.4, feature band 42.6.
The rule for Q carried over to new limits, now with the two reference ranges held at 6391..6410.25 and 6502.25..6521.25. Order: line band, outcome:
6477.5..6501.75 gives 0.9 Angstrom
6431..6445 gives -0.6 Angstrom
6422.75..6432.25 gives -0.4 Angstrom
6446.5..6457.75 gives 0.3 Angstrom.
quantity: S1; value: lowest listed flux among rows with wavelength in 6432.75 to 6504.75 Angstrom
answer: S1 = 33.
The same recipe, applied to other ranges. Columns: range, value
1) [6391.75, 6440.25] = 35.6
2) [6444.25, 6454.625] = 34.4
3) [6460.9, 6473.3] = 40.4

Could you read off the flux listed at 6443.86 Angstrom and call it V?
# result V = 41.5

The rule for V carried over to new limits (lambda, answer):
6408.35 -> 43.2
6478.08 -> 45.6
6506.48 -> 37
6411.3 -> 40.6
